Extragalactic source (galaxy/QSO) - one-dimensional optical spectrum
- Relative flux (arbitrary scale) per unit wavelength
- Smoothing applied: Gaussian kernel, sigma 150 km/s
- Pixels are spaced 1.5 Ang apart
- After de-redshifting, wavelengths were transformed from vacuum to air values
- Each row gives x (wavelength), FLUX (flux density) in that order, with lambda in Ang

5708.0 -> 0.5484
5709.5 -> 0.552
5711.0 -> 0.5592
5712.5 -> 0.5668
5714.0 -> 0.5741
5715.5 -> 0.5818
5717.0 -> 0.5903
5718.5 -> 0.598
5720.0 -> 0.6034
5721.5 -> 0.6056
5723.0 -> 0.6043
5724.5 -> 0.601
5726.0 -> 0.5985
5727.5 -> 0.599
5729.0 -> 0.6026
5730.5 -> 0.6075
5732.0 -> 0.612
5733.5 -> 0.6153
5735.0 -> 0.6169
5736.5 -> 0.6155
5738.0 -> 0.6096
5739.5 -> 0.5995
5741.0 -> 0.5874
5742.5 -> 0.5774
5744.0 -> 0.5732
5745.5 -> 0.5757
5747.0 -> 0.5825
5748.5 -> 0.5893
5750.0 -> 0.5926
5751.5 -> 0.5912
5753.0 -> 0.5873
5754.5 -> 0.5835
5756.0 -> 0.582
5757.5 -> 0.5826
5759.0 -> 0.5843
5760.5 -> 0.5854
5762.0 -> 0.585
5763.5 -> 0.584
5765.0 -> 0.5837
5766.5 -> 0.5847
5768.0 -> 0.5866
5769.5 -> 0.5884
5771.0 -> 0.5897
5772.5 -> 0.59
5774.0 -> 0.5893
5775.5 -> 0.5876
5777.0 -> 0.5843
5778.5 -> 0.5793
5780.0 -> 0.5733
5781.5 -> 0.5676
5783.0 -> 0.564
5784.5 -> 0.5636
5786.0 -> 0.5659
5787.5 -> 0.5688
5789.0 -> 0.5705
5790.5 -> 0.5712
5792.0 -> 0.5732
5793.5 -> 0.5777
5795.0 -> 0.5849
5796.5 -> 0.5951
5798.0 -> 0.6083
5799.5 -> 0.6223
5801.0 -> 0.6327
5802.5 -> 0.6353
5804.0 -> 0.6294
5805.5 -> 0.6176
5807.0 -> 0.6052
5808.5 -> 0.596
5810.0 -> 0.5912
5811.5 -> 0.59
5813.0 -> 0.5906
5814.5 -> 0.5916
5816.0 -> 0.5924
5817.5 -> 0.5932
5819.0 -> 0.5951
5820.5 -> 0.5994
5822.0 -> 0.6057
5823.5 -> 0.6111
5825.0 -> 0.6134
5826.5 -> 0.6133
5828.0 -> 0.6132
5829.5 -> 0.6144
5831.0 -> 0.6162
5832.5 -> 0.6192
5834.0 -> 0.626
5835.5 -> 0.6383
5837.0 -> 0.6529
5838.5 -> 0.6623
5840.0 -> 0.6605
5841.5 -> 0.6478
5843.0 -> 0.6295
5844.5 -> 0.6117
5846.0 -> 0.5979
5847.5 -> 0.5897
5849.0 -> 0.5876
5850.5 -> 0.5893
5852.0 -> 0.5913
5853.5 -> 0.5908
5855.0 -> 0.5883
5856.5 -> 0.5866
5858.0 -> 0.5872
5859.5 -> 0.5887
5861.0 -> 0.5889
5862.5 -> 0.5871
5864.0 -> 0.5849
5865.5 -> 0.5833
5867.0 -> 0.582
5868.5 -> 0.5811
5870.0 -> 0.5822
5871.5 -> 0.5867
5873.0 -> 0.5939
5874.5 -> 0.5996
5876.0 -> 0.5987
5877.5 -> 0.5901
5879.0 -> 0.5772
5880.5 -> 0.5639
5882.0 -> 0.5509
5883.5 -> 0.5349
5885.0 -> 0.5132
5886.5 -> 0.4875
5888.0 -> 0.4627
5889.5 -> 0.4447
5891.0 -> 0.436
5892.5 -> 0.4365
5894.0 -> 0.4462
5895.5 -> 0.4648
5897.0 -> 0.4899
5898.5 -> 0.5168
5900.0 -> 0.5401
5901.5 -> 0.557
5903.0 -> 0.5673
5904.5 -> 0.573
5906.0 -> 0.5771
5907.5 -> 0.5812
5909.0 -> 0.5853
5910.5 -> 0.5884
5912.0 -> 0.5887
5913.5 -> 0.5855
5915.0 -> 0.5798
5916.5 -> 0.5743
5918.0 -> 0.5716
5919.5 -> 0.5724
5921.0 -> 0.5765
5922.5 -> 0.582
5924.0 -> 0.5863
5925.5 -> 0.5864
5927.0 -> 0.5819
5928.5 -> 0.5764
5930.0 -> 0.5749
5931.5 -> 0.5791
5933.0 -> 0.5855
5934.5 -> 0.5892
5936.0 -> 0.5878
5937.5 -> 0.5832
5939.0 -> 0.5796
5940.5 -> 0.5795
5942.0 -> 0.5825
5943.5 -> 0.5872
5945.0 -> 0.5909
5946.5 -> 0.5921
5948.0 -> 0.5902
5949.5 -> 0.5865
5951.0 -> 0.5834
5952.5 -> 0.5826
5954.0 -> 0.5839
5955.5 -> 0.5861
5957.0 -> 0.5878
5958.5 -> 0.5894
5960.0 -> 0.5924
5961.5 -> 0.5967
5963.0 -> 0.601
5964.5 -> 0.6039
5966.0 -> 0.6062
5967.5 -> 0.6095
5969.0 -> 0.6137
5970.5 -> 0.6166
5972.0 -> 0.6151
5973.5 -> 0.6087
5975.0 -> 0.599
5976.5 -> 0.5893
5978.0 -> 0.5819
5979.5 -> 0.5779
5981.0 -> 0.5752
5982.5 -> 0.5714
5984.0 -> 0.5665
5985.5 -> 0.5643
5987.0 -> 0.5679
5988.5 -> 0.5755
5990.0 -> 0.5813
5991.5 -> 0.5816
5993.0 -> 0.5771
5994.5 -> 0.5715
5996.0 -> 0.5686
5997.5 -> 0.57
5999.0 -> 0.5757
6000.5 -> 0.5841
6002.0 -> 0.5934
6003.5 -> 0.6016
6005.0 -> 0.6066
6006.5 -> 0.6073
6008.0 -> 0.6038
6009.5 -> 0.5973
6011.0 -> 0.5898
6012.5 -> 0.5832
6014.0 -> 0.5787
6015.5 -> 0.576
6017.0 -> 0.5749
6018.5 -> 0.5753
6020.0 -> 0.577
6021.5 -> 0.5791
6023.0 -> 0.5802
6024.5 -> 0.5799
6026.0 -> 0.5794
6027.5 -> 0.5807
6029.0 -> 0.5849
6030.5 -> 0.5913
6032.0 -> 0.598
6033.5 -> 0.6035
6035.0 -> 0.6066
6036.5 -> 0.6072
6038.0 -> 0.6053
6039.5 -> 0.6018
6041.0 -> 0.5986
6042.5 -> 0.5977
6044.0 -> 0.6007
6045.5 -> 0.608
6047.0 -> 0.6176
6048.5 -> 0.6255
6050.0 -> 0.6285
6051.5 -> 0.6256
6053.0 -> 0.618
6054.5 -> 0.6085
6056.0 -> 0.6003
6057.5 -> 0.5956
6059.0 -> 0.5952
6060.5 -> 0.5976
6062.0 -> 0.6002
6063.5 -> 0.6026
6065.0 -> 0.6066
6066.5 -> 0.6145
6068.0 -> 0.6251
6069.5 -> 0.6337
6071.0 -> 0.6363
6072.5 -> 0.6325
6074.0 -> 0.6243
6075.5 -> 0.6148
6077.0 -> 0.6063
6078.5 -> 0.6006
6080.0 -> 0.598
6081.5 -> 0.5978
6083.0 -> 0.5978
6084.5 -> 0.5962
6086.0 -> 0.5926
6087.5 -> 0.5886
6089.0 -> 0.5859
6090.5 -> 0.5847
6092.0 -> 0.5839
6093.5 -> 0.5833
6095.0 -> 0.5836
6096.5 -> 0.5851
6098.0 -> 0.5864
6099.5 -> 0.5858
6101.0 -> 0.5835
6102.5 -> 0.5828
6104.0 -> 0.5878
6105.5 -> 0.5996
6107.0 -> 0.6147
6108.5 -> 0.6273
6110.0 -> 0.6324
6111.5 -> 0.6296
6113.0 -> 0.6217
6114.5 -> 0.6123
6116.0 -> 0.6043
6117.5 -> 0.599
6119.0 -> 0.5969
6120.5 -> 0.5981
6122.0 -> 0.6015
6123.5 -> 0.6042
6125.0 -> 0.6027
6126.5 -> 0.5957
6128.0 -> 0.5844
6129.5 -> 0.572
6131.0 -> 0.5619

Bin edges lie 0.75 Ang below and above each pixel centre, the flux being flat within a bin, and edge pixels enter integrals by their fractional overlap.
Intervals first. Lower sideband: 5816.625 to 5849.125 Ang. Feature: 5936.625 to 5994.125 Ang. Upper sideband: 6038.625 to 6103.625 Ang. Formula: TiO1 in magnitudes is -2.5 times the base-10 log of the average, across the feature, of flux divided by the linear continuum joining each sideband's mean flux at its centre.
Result 0.04 mag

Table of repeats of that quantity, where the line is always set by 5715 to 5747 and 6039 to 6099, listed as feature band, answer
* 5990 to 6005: 0.04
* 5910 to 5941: 0.04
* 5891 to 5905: 0.19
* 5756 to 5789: 0.04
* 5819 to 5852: -0.03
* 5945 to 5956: 0.03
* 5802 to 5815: -0.01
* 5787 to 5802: 0.01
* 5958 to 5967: 0.01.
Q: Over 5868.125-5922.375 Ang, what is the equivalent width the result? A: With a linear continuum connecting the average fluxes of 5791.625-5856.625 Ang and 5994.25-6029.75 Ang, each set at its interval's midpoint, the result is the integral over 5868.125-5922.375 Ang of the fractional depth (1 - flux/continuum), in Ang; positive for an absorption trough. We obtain 4.8 Ang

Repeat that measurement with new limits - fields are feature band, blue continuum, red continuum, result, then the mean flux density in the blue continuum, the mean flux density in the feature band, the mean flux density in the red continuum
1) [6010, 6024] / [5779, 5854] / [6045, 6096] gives 0.59 Ang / 0.603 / 0.58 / 0.606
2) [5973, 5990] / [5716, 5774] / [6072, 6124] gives 0.53 Ang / 0.593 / 0.579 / 0.601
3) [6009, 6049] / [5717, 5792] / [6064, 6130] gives 0.48 Ang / 0.588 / 0.592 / 0.602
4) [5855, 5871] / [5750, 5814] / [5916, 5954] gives 0.00 Ang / 0.589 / 0.585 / 0.583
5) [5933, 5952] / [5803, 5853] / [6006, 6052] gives 0.52 Ang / 0.612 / 0.586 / 0.595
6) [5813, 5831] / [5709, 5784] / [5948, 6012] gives -0.46 Ang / 0.589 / 0.604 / 0.589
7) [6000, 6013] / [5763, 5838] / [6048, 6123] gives 0.12 Ang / 0.597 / 0.597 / 0.605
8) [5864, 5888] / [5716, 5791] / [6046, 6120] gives 1.18 Ang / 0.589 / 0.566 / 0.605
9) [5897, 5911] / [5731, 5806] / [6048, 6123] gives 0.83 Ang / 0.59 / 0.561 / 0.605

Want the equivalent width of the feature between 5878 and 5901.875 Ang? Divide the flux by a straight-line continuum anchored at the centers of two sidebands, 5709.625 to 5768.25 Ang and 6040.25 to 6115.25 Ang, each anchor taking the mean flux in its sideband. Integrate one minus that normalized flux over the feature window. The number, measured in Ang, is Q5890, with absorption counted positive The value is 3.8 Ang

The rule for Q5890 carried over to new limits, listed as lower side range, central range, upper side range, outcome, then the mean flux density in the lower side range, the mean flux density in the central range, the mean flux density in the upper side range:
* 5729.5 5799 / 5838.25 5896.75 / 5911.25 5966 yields 2.1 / 0.586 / 0.565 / 0.585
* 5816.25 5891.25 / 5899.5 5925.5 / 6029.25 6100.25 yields 0.7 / 0.588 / 0.576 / 0.604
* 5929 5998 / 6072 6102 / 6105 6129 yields 0.4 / 0.587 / 0.595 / 0.607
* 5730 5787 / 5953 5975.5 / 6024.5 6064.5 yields -0.1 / 0.587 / 0.6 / 0.603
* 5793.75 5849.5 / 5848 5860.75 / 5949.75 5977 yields 0.4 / 0.613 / 0.589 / 0.598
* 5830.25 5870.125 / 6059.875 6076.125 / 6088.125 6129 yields -0.5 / 0.606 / 0.617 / 0.598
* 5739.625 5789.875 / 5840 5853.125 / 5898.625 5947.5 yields -0.6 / 0.581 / 0.608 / 0.579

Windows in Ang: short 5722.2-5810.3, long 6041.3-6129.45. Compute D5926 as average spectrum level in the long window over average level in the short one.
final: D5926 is 1.02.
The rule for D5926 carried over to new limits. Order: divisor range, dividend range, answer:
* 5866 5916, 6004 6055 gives 1.10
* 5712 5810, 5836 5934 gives 0.96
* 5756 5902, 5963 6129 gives 1.03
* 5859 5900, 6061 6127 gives 1.12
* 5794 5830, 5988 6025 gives 0.96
